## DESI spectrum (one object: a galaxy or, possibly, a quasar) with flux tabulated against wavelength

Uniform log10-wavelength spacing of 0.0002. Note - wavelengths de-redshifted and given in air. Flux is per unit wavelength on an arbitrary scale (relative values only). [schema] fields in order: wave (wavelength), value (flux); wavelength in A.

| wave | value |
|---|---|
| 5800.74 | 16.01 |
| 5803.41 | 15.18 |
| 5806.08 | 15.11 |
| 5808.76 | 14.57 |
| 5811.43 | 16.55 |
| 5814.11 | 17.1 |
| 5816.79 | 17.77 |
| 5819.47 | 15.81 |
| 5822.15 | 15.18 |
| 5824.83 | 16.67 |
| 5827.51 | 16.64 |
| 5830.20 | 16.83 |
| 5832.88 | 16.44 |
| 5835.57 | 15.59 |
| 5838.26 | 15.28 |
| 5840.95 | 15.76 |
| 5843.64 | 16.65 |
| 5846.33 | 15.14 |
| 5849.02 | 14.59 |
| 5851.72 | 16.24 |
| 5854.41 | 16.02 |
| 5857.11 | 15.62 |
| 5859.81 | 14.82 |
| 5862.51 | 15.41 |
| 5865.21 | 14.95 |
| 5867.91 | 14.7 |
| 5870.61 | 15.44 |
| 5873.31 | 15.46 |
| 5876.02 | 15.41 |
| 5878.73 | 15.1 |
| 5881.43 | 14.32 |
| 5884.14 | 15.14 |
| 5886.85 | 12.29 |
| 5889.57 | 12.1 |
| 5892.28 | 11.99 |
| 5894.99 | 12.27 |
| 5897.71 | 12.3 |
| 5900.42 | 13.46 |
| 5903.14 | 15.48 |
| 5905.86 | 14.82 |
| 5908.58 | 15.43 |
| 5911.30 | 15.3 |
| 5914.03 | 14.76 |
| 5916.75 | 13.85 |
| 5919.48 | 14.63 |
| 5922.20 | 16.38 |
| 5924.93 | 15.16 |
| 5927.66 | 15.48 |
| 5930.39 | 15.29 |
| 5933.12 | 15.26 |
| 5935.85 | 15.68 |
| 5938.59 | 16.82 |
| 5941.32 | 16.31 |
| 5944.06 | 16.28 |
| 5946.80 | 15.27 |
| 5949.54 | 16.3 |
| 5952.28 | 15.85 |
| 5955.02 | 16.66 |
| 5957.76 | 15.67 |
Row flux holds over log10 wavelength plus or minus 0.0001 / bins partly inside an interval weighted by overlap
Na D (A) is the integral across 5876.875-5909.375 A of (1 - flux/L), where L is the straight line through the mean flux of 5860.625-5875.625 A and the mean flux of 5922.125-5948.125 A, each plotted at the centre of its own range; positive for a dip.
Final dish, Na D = 3.56 A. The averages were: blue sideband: 15.2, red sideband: 15.8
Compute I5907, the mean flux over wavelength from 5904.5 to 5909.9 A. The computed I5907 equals 15.1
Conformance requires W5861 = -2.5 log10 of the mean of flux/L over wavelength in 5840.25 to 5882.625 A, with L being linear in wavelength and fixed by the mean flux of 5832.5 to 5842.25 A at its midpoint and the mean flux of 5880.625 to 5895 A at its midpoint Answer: -0.07 mag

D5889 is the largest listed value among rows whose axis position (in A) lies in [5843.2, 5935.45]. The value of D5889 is 16.65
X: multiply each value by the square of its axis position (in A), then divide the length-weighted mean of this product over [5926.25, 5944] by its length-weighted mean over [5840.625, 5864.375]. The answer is 1.05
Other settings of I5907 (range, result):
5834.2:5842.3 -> 15.5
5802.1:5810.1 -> 15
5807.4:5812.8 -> 15.6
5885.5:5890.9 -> 12.2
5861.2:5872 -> 15.1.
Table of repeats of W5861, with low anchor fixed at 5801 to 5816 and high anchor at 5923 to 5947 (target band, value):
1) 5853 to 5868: 0.03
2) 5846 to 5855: 0.02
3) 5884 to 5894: 0.25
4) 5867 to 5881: 0.04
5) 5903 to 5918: 0.06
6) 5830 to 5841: -0.01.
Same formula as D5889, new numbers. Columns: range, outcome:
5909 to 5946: 16.82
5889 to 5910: 15.48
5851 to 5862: 16.24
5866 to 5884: 15.46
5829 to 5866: 16.83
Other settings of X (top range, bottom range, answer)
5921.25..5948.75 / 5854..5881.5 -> 1.06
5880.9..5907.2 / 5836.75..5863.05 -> 0.87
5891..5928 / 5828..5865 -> 0.93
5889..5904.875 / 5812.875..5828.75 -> 0.81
